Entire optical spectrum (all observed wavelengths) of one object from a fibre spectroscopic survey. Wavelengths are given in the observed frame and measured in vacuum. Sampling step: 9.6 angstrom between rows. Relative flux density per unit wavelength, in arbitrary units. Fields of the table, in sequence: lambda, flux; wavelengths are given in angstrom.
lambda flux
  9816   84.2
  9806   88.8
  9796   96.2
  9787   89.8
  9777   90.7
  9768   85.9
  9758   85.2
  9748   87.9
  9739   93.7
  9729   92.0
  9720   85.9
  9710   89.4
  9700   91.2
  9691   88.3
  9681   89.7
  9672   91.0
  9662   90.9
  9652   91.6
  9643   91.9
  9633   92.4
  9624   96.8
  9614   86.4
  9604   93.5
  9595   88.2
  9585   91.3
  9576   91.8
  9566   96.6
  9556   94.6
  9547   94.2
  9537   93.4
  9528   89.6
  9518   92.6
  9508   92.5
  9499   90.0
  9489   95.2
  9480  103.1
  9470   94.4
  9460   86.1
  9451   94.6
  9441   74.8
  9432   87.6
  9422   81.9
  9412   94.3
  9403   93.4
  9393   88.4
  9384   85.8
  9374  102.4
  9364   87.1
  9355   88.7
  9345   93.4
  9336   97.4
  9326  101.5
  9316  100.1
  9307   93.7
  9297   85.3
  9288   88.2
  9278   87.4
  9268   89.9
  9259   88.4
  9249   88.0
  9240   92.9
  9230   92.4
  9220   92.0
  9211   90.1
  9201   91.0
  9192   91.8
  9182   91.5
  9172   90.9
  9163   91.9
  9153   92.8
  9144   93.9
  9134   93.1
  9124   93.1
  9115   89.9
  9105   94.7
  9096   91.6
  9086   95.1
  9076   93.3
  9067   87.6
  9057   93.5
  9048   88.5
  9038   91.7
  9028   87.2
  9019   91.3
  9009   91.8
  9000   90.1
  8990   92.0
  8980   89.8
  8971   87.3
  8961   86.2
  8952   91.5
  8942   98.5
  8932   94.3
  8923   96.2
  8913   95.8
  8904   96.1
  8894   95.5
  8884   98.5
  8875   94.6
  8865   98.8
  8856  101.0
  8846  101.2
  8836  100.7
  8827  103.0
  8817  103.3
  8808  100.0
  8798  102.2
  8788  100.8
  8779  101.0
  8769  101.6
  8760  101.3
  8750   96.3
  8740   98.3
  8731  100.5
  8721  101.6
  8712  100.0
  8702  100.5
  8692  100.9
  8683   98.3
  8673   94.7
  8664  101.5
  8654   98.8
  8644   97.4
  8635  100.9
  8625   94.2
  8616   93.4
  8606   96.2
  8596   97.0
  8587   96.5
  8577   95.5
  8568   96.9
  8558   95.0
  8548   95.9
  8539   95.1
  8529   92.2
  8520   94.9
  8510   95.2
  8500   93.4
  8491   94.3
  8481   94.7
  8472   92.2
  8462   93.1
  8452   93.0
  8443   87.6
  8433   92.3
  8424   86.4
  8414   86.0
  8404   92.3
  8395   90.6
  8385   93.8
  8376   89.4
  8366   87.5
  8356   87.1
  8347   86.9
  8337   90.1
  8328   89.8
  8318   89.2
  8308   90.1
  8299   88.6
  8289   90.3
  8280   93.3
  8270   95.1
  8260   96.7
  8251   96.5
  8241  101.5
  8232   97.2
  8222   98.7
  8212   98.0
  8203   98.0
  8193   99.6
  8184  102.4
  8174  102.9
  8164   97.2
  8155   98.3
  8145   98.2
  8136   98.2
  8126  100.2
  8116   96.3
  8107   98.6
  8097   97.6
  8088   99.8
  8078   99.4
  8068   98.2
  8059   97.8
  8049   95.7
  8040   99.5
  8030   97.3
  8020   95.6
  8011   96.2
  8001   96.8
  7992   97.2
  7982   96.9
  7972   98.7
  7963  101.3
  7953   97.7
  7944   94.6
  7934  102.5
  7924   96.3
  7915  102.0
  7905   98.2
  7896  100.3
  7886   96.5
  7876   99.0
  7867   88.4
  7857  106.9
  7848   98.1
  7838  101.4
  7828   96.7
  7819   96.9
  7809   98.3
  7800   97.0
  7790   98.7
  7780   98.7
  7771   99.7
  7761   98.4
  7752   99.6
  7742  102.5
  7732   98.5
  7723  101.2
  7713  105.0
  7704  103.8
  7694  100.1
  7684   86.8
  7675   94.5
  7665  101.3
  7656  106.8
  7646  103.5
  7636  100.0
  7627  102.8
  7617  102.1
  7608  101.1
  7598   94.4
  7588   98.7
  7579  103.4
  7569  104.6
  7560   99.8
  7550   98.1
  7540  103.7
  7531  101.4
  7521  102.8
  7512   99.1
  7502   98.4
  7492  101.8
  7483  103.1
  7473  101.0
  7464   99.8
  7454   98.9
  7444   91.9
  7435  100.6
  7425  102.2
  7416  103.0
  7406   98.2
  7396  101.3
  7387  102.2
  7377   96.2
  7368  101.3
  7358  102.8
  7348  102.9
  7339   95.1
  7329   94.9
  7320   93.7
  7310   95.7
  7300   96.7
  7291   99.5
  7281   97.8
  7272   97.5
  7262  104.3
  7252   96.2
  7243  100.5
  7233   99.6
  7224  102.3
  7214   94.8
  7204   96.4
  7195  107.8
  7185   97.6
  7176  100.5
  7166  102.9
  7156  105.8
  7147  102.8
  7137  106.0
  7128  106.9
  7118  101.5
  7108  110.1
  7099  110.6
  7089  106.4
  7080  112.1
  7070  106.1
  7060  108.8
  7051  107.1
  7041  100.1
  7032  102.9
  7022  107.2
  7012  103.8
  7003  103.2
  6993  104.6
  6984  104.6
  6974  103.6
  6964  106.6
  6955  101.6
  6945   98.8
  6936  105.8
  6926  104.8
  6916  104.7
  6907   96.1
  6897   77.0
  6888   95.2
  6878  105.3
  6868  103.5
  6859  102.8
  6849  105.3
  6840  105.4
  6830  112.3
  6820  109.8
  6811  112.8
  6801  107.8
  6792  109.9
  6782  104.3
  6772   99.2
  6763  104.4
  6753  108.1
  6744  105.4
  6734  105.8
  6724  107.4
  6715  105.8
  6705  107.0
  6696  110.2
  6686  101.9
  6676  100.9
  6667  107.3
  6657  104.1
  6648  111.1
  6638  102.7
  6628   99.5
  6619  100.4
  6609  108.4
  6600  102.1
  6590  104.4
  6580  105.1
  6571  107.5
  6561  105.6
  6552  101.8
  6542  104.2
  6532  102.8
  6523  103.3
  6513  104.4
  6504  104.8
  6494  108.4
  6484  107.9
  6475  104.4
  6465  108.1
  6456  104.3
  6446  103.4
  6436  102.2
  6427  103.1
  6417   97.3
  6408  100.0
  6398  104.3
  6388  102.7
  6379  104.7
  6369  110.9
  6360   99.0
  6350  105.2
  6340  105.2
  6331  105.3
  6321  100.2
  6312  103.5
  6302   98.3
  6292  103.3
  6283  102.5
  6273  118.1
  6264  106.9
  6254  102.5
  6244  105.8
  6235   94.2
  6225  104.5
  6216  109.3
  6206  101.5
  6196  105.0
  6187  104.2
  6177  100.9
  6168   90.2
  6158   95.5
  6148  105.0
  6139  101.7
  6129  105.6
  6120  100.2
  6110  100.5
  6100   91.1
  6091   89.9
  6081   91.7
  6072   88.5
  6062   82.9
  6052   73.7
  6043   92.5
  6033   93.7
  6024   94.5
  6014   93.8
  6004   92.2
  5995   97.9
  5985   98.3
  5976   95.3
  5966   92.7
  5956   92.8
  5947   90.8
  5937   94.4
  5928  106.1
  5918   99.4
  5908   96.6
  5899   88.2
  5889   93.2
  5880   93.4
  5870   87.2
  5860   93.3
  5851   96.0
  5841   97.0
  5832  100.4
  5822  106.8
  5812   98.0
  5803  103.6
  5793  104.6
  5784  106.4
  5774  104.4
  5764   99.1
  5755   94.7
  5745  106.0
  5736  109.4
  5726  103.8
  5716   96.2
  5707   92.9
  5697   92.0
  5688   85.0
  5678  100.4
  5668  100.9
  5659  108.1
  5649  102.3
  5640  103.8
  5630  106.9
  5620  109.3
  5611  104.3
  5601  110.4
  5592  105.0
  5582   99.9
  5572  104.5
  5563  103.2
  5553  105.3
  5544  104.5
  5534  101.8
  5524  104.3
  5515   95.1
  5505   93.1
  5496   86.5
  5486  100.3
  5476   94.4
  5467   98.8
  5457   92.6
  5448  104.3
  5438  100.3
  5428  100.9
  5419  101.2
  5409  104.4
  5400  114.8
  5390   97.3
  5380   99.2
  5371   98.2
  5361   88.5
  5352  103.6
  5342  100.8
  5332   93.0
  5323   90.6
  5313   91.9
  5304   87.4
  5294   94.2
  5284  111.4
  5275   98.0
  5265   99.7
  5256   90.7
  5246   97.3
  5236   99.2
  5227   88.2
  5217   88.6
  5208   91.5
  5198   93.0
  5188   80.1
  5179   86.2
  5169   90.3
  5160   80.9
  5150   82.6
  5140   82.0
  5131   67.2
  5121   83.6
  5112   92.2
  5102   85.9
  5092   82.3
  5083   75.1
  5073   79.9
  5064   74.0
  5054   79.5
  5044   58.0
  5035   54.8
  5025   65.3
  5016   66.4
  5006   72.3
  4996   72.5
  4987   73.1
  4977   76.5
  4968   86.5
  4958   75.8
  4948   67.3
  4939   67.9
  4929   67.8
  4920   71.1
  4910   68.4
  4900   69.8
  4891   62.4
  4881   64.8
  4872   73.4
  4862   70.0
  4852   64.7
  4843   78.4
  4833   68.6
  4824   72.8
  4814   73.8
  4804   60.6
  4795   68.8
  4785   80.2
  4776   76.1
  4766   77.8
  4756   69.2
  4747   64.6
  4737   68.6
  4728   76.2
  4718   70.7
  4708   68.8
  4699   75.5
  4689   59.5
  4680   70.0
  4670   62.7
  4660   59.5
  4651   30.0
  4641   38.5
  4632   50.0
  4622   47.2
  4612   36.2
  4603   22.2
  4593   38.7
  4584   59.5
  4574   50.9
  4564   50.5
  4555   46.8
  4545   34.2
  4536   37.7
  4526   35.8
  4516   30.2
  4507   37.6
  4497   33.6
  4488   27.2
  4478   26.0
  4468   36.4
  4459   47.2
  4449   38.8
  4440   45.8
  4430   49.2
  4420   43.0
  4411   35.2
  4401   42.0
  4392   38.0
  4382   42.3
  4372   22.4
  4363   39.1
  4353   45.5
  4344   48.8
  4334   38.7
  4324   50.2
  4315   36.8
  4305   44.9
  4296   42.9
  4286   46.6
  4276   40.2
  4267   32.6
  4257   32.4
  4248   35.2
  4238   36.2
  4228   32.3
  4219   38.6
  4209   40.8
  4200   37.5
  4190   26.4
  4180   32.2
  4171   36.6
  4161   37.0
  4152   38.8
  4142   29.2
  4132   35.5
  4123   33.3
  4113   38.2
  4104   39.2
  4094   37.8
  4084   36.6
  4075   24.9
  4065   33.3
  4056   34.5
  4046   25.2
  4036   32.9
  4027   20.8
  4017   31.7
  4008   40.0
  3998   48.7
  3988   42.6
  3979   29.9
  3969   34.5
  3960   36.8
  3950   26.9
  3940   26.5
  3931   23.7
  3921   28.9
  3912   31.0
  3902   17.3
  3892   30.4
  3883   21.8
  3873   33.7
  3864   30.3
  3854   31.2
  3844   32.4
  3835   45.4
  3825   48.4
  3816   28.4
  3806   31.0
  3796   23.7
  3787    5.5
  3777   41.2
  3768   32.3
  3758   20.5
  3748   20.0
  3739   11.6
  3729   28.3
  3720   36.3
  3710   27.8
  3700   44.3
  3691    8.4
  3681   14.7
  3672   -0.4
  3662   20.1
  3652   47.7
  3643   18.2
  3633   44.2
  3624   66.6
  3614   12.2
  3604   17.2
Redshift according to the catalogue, 0.17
